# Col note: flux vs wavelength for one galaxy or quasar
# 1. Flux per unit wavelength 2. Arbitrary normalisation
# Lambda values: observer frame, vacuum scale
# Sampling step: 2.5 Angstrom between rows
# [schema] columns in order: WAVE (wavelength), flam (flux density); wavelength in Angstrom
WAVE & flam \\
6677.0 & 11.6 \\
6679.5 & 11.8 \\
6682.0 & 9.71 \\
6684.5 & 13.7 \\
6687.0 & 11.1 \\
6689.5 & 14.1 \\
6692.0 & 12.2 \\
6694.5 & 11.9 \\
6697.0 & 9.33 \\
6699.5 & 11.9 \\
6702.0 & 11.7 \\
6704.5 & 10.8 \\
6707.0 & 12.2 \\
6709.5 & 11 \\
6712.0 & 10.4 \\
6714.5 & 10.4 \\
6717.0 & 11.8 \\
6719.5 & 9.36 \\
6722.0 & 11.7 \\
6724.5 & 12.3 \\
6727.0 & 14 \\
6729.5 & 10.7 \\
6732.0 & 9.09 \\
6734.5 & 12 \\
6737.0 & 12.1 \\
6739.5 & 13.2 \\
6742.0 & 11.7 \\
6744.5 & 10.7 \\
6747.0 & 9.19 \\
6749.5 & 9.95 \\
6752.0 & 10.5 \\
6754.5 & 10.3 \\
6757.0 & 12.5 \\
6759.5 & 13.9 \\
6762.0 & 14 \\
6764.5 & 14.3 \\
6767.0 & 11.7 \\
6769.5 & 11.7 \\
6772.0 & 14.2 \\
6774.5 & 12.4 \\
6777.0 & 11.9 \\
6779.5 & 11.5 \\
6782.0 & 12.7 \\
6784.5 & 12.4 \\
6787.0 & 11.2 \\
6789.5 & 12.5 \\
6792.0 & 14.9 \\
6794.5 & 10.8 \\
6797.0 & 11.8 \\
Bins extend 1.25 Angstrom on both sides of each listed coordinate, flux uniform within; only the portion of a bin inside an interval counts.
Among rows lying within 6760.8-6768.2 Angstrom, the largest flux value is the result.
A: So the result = 14.3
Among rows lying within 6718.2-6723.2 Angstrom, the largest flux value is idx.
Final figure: 11.7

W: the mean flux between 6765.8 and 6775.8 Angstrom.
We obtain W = 12.5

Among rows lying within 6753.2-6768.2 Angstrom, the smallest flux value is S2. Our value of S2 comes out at 10.3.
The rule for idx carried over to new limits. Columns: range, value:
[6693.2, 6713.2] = 12.2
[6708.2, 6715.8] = 11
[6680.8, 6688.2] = 13.7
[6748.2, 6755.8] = 10.5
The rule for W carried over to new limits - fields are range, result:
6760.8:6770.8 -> 12.9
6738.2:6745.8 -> 11.9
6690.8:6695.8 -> 12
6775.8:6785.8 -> 12.1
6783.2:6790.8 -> 12.1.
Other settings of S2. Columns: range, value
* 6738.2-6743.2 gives 11.7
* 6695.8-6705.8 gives 9.33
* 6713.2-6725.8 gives 9.36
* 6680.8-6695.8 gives 9.71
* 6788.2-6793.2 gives 12.5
